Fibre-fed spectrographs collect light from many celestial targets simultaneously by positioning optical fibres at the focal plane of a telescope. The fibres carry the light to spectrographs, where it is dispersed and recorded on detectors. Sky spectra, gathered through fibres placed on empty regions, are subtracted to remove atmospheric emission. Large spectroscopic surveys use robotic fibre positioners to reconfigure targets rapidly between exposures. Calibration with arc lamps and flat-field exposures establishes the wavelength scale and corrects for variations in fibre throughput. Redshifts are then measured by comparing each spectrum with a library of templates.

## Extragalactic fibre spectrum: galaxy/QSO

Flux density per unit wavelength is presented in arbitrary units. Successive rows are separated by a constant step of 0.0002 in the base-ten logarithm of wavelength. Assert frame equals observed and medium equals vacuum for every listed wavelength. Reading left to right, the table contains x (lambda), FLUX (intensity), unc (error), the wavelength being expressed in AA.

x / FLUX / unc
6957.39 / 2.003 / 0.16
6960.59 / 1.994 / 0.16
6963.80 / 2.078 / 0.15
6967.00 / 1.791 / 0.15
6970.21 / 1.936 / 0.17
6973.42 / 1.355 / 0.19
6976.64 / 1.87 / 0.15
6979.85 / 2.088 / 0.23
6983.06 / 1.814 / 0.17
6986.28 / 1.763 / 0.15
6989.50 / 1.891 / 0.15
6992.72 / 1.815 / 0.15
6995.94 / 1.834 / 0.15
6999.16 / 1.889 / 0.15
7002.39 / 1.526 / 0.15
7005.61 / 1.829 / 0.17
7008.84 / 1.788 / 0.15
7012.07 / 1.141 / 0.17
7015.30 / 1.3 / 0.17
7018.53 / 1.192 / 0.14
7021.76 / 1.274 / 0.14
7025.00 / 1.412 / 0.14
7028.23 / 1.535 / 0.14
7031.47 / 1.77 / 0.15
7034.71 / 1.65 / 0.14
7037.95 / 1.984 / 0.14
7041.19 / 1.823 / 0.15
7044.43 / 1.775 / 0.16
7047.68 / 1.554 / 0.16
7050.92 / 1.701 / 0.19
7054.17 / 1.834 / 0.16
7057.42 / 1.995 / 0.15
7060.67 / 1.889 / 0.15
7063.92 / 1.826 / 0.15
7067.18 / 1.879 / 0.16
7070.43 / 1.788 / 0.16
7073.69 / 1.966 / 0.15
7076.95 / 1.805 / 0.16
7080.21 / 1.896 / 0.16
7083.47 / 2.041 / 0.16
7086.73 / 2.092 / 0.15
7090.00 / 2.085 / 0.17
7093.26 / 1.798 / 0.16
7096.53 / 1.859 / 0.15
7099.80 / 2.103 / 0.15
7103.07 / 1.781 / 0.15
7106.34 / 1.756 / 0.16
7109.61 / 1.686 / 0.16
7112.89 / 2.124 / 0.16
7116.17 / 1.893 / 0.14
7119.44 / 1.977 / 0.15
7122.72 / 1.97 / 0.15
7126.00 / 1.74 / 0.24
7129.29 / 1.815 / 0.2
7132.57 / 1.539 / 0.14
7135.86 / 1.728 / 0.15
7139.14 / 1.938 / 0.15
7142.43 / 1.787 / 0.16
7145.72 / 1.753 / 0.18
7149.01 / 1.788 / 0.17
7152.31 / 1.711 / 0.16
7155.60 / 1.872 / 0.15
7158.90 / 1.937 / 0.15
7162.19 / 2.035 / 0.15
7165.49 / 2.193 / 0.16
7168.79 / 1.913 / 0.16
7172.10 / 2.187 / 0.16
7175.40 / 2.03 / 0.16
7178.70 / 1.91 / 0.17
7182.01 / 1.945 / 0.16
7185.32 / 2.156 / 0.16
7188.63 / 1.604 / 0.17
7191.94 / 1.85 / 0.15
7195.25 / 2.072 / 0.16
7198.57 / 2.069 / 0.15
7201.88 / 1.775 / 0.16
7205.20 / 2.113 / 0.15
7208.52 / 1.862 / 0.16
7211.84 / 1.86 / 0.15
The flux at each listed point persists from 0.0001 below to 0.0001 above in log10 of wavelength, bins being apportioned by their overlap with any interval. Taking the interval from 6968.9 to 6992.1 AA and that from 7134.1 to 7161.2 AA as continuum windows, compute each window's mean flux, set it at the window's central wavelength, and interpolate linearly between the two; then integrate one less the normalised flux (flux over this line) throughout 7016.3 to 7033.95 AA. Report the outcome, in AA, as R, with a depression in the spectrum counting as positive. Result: 3.63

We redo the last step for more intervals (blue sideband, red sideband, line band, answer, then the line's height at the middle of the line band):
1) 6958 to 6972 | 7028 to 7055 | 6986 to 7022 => 4.6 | 1.84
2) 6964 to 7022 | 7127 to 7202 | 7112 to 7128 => -0.7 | 1.84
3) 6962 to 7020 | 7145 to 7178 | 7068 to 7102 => -1.7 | 1.84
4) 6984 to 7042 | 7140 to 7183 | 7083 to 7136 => -1.7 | 1.82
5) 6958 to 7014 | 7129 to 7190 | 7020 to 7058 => 2.9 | 1.82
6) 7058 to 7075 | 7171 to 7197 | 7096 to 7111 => 0.5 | 1.9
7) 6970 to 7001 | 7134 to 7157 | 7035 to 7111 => -2.5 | 1.8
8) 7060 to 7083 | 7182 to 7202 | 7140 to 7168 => 0.4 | 1.91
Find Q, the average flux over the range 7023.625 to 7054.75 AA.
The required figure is 1.7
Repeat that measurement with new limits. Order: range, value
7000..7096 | 1.73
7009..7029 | 1.33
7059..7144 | 1.88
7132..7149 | 1.77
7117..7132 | 1.85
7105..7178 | 1.88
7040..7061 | 1.79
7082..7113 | 1.92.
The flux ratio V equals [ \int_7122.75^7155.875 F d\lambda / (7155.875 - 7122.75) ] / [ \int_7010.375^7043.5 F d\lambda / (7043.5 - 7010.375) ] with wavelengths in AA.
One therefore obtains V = 1.17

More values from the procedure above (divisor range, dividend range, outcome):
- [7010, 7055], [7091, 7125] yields 1.21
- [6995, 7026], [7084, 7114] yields 1.27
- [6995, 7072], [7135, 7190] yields 1.14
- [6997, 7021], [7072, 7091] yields 1.30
